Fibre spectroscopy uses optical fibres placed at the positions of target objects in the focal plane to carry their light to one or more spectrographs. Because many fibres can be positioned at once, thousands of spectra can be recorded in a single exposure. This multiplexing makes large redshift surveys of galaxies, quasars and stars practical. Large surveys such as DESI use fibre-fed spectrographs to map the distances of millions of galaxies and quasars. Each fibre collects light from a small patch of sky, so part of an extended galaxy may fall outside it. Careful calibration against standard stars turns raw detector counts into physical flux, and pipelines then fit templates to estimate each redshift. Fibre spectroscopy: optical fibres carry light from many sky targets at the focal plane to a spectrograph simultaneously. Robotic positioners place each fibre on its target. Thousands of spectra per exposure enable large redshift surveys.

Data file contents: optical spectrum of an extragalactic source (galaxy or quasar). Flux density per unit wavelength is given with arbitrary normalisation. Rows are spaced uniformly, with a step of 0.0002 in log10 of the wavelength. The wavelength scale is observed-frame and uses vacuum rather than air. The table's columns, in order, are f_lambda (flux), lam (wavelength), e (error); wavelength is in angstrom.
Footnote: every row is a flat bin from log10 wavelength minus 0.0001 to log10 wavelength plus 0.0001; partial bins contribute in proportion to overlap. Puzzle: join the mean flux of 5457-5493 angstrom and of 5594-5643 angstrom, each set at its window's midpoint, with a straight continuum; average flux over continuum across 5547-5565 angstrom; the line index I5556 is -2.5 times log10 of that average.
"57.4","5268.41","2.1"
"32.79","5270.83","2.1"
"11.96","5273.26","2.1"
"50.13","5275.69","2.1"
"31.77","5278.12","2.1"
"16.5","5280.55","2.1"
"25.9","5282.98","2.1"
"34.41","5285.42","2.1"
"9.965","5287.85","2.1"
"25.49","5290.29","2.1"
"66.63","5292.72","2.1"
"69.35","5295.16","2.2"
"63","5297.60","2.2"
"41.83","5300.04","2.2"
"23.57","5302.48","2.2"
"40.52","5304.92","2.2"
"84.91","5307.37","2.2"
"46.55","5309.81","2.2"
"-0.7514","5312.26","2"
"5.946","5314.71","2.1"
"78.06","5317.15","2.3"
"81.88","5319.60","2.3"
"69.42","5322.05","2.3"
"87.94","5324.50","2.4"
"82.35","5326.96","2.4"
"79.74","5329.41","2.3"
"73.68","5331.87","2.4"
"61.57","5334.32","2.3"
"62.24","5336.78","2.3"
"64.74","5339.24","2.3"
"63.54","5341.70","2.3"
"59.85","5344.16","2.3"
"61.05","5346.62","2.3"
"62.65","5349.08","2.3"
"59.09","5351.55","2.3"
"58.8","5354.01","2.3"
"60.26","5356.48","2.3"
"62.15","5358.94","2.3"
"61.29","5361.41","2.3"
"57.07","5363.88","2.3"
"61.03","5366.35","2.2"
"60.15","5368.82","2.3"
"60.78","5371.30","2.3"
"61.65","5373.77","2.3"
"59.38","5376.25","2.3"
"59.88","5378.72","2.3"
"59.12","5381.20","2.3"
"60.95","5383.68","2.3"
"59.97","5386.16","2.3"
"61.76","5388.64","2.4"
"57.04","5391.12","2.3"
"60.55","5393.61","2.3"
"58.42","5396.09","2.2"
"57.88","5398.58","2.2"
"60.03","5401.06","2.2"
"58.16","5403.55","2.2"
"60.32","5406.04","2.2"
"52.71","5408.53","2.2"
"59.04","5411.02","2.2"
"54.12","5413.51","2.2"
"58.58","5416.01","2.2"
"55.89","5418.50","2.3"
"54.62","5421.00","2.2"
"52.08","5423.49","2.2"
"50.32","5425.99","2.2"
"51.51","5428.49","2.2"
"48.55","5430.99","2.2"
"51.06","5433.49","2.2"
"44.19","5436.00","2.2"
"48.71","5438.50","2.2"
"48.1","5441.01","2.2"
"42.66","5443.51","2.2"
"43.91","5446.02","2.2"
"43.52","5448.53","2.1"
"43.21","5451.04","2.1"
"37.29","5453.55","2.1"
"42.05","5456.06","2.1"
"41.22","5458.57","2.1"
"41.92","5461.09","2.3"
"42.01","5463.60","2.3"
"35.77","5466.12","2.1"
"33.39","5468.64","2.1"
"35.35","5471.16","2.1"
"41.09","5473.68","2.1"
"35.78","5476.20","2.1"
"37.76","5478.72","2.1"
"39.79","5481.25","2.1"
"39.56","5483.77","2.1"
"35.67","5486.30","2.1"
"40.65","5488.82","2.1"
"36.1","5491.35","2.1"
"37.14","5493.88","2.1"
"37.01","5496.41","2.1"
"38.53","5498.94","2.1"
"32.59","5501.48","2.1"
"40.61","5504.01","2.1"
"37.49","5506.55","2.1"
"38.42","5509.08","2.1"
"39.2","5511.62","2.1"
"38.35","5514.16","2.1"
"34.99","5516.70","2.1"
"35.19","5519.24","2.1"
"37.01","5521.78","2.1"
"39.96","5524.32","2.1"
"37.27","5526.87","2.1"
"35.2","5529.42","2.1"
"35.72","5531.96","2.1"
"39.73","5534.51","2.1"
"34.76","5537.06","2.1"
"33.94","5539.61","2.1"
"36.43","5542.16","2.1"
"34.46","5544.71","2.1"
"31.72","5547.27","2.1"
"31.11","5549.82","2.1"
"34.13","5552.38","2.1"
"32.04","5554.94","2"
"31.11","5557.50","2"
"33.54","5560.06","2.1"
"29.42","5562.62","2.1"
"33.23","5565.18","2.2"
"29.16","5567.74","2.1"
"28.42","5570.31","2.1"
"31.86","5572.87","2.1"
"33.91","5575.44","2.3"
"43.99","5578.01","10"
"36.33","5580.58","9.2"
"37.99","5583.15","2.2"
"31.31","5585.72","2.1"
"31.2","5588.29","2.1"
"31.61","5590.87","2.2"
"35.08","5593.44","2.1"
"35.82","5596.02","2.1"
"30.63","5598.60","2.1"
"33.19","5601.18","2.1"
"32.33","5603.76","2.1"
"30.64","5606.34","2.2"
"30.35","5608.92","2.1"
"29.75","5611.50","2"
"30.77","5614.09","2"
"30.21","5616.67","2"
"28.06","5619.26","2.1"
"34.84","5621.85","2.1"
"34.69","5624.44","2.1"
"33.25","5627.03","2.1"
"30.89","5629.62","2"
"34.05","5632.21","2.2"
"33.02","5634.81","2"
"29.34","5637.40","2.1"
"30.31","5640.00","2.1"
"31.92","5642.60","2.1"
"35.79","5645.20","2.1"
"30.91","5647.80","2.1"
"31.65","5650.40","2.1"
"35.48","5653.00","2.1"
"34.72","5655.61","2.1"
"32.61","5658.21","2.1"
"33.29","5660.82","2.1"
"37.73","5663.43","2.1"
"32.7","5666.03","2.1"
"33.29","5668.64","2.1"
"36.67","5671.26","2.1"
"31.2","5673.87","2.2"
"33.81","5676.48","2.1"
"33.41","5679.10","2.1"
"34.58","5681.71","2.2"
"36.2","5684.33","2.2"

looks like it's 0.088 mag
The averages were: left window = 38.3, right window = 31.8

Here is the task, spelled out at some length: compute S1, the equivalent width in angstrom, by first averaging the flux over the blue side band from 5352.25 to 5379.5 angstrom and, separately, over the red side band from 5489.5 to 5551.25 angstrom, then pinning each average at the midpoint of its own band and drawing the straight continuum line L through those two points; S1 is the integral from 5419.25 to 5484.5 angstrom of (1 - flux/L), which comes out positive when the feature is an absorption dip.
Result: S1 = 5.16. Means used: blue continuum 60.2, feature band 43.4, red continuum 36.4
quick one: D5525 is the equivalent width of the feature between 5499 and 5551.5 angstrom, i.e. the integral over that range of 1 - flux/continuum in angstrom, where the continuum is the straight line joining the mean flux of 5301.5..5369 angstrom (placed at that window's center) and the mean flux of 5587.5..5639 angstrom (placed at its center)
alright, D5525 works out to 5.8 angstrom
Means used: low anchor 59.8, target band 36.2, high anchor 32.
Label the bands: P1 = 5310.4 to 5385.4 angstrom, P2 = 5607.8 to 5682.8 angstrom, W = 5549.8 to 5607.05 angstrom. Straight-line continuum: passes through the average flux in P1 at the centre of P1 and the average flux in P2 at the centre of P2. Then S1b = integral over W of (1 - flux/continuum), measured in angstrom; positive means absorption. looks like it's 8.8 angstrom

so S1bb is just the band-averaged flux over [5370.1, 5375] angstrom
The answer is 61.3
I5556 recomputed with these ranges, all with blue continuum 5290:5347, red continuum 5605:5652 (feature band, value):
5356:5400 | -0.13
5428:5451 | 0.04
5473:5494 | 0.16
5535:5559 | 0.16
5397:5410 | -0.13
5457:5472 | 0.19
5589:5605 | 0.05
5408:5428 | -0.10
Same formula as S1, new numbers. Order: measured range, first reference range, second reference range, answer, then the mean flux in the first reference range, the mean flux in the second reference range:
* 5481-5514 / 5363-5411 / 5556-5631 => 5.21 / 59.3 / 32.5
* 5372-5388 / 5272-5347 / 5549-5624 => -4.92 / 50.7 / 32.5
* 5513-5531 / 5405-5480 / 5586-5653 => 1.36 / 46.2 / 32.1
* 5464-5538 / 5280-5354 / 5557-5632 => 4.43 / 53.9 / 32.6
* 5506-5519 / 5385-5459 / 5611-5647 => 1.73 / 52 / 32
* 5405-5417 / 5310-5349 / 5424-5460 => -1.65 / 61.7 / 45.6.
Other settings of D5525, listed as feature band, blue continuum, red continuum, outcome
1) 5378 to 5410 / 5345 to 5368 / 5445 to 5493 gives -3.4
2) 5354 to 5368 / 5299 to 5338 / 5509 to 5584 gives -1.8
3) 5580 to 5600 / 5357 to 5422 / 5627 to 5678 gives 2.9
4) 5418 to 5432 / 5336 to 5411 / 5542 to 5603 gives 0.3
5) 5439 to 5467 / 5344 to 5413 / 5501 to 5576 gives 3.4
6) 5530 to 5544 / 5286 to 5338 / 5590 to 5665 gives 1.0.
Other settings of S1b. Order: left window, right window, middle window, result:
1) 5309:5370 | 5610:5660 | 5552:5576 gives 4.7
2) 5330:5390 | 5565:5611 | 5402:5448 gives 1.5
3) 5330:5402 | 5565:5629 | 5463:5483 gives 4.3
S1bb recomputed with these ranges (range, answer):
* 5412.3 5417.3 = 56.3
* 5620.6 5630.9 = 33.4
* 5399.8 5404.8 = 59.1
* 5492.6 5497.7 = 37.1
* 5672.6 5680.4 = 32.8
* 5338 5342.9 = 64.1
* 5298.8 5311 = 47.5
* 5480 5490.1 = 38.9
